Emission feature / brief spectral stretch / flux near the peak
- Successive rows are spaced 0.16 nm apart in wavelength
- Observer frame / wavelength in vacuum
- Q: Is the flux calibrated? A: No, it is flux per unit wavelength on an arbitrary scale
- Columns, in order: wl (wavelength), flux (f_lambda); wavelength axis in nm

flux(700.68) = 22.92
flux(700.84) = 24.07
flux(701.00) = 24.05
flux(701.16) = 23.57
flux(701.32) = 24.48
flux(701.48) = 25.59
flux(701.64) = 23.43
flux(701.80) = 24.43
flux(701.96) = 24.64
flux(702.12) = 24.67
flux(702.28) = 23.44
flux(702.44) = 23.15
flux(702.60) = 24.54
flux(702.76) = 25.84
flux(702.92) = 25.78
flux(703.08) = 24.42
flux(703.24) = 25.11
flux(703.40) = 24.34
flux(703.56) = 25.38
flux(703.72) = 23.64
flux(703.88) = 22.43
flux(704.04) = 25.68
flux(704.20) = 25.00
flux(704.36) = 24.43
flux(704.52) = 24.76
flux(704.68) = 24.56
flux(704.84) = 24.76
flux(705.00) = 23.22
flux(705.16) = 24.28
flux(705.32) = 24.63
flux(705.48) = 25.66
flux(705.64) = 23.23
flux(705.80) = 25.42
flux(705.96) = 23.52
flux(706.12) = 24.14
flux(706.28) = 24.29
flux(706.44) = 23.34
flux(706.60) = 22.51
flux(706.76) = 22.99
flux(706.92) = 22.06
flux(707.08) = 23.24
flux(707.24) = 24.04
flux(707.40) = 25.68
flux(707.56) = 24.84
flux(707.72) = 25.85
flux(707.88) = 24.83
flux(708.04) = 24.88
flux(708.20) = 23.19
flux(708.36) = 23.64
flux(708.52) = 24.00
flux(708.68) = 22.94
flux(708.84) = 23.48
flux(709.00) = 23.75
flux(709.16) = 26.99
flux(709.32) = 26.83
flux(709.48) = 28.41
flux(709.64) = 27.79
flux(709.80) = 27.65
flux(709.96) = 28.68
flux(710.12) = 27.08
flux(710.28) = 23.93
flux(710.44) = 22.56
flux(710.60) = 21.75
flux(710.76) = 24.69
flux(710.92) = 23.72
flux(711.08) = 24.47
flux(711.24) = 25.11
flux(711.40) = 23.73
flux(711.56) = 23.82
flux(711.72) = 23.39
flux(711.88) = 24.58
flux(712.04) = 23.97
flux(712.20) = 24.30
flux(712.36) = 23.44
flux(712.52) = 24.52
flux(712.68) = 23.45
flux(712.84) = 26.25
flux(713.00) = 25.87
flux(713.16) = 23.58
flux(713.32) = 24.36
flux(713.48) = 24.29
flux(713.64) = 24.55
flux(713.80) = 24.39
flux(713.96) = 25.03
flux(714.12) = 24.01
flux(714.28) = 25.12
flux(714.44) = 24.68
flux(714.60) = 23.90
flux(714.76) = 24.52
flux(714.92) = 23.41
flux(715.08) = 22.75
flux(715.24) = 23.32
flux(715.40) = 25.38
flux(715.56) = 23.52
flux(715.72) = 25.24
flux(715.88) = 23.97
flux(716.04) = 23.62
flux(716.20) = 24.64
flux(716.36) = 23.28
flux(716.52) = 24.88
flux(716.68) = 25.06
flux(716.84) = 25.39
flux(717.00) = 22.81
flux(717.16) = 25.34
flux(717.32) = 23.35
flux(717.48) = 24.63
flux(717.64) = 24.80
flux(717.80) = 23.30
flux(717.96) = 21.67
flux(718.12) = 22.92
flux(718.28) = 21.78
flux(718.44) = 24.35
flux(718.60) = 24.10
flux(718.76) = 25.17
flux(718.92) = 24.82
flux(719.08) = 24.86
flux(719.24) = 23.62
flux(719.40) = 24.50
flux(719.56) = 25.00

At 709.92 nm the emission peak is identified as [N II] 6583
